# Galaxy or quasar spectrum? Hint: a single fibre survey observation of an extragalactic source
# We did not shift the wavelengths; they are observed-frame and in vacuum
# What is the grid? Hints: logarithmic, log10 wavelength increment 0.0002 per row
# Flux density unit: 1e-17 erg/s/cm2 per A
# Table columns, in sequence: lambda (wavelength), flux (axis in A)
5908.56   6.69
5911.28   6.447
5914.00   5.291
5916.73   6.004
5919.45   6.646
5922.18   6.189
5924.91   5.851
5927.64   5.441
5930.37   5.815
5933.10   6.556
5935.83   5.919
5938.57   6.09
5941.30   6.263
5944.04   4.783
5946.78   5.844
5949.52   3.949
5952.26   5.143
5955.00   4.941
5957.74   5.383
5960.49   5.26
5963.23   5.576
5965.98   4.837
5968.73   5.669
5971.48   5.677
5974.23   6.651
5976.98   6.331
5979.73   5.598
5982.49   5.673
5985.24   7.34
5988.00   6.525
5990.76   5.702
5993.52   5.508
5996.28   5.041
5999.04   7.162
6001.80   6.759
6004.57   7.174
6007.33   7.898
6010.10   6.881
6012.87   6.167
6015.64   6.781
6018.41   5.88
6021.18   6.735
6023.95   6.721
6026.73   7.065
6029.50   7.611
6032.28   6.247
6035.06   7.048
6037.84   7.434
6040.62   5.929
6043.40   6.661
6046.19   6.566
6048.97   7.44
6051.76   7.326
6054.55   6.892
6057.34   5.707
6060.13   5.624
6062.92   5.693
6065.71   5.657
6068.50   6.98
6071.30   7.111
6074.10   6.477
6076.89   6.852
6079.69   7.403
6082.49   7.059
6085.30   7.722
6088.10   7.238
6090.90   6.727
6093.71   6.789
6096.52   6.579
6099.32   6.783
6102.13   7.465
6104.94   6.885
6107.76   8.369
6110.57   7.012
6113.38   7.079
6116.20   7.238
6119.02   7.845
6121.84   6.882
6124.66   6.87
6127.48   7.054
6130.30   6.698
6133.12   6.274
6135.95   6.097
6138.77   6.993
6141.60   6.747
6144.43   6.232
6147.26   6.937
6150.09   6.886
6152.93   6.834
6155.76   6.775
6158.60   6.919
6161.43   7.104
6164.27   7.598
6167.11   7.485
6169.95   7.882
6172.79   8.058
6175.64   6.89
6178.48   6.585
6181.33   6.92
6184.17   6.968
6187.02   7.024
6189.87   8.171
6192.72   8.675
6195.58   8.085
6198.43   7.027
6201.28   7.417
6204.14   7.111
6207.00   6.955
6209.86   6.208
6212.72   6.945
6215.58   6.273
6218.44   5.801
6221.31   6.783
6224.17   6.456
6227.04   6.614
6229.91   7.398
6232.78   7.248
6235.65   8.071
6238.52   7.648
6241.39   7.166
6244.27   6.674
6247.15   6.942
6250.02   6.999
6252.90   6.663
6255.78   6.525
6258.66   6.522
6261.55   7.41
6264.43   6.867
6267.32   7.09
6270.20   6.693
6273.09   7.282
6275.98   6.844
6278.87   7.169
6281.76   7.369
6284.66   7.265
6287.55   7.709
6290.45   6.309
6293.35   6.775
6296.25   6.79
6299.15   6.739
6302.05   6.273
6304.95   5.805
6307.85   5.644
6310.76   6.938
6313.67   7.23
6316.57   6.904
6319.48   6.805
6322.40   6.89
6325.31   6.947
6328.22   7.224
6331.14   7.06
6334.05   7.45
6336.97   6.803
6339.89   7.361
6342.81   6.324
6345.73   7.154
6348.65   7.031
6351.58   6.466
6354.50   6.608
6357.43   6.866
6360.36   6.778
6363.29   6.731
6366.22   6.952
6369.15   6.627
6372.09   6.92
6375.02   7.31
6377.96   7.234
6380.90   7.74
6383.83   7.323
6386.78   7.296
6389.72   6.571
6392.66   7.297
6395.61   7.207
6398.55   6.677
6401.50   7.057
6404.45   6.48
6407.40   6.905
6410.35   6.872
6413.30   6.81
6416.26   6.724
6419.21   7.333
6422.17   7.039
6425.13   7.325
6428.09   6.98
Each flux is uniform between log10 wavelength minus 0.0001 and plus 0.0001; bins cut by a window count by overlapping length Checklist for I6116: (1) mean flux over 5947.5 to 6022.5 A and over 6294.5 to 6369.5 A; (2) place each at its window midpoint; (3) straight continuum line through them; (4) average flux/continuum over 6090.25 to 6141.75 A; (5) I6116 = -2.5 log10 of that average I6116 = -0.11 mag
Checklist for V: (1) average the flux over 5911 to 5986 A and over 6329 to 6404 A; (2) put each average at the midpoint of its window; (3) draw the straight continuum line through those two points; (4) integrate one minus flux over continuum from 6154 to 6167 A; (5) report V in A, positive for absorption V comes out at -1.6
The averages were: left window 5.73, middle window 7.13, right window 6.99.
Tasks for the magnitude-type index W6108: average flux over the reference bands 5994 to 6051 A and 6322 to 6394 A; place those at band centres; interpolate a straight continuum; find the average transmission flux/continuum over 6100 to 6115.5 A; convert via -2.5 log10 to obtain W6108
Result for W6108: -0.08 mag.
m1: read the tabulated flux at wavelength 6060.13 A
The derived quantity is 5.624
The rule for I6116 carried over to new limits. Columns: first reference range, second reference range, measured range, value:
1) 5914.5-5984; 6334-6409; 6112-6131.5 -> -0.15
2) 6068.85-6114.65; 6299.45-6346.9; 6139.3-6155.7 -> 0.04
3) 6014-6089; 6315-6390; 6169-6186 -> -0.06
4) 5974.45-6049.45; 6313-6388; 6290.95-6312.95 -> 0.08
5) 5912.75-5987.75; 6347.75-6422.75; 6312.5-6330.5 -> -0.04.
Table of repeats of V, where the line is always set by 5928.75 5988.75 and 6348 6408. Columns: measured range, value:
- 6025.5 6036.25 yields -1.94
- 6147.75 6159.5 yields -1.06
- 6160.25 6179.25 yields -3.19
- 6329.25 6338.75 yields -0.41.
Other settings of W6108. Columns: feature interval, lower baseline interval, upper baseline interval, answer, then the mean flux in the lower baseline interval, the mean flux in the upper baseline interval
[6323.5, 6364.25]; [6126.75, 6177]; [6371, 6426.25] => 0.019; 6.97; 7.06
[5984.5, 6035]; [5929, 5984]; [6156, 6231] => -0.117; 5.6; 7.12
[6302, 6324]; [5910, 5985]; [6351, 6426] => 0.028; 5.72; 6.97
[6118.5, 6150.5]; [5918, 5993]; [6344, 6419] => -0.084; 5.76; 6.95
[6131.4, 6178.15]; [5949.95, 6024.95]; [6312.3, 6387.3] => -0.075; 6.08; 7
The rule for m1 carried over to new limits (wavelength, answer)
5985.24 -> 7.34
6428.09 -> 6.98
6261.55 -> 7.41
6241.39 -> 7.166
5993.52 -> 5.508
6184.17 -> 6.968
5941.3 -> 6.263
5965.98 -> 4.837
